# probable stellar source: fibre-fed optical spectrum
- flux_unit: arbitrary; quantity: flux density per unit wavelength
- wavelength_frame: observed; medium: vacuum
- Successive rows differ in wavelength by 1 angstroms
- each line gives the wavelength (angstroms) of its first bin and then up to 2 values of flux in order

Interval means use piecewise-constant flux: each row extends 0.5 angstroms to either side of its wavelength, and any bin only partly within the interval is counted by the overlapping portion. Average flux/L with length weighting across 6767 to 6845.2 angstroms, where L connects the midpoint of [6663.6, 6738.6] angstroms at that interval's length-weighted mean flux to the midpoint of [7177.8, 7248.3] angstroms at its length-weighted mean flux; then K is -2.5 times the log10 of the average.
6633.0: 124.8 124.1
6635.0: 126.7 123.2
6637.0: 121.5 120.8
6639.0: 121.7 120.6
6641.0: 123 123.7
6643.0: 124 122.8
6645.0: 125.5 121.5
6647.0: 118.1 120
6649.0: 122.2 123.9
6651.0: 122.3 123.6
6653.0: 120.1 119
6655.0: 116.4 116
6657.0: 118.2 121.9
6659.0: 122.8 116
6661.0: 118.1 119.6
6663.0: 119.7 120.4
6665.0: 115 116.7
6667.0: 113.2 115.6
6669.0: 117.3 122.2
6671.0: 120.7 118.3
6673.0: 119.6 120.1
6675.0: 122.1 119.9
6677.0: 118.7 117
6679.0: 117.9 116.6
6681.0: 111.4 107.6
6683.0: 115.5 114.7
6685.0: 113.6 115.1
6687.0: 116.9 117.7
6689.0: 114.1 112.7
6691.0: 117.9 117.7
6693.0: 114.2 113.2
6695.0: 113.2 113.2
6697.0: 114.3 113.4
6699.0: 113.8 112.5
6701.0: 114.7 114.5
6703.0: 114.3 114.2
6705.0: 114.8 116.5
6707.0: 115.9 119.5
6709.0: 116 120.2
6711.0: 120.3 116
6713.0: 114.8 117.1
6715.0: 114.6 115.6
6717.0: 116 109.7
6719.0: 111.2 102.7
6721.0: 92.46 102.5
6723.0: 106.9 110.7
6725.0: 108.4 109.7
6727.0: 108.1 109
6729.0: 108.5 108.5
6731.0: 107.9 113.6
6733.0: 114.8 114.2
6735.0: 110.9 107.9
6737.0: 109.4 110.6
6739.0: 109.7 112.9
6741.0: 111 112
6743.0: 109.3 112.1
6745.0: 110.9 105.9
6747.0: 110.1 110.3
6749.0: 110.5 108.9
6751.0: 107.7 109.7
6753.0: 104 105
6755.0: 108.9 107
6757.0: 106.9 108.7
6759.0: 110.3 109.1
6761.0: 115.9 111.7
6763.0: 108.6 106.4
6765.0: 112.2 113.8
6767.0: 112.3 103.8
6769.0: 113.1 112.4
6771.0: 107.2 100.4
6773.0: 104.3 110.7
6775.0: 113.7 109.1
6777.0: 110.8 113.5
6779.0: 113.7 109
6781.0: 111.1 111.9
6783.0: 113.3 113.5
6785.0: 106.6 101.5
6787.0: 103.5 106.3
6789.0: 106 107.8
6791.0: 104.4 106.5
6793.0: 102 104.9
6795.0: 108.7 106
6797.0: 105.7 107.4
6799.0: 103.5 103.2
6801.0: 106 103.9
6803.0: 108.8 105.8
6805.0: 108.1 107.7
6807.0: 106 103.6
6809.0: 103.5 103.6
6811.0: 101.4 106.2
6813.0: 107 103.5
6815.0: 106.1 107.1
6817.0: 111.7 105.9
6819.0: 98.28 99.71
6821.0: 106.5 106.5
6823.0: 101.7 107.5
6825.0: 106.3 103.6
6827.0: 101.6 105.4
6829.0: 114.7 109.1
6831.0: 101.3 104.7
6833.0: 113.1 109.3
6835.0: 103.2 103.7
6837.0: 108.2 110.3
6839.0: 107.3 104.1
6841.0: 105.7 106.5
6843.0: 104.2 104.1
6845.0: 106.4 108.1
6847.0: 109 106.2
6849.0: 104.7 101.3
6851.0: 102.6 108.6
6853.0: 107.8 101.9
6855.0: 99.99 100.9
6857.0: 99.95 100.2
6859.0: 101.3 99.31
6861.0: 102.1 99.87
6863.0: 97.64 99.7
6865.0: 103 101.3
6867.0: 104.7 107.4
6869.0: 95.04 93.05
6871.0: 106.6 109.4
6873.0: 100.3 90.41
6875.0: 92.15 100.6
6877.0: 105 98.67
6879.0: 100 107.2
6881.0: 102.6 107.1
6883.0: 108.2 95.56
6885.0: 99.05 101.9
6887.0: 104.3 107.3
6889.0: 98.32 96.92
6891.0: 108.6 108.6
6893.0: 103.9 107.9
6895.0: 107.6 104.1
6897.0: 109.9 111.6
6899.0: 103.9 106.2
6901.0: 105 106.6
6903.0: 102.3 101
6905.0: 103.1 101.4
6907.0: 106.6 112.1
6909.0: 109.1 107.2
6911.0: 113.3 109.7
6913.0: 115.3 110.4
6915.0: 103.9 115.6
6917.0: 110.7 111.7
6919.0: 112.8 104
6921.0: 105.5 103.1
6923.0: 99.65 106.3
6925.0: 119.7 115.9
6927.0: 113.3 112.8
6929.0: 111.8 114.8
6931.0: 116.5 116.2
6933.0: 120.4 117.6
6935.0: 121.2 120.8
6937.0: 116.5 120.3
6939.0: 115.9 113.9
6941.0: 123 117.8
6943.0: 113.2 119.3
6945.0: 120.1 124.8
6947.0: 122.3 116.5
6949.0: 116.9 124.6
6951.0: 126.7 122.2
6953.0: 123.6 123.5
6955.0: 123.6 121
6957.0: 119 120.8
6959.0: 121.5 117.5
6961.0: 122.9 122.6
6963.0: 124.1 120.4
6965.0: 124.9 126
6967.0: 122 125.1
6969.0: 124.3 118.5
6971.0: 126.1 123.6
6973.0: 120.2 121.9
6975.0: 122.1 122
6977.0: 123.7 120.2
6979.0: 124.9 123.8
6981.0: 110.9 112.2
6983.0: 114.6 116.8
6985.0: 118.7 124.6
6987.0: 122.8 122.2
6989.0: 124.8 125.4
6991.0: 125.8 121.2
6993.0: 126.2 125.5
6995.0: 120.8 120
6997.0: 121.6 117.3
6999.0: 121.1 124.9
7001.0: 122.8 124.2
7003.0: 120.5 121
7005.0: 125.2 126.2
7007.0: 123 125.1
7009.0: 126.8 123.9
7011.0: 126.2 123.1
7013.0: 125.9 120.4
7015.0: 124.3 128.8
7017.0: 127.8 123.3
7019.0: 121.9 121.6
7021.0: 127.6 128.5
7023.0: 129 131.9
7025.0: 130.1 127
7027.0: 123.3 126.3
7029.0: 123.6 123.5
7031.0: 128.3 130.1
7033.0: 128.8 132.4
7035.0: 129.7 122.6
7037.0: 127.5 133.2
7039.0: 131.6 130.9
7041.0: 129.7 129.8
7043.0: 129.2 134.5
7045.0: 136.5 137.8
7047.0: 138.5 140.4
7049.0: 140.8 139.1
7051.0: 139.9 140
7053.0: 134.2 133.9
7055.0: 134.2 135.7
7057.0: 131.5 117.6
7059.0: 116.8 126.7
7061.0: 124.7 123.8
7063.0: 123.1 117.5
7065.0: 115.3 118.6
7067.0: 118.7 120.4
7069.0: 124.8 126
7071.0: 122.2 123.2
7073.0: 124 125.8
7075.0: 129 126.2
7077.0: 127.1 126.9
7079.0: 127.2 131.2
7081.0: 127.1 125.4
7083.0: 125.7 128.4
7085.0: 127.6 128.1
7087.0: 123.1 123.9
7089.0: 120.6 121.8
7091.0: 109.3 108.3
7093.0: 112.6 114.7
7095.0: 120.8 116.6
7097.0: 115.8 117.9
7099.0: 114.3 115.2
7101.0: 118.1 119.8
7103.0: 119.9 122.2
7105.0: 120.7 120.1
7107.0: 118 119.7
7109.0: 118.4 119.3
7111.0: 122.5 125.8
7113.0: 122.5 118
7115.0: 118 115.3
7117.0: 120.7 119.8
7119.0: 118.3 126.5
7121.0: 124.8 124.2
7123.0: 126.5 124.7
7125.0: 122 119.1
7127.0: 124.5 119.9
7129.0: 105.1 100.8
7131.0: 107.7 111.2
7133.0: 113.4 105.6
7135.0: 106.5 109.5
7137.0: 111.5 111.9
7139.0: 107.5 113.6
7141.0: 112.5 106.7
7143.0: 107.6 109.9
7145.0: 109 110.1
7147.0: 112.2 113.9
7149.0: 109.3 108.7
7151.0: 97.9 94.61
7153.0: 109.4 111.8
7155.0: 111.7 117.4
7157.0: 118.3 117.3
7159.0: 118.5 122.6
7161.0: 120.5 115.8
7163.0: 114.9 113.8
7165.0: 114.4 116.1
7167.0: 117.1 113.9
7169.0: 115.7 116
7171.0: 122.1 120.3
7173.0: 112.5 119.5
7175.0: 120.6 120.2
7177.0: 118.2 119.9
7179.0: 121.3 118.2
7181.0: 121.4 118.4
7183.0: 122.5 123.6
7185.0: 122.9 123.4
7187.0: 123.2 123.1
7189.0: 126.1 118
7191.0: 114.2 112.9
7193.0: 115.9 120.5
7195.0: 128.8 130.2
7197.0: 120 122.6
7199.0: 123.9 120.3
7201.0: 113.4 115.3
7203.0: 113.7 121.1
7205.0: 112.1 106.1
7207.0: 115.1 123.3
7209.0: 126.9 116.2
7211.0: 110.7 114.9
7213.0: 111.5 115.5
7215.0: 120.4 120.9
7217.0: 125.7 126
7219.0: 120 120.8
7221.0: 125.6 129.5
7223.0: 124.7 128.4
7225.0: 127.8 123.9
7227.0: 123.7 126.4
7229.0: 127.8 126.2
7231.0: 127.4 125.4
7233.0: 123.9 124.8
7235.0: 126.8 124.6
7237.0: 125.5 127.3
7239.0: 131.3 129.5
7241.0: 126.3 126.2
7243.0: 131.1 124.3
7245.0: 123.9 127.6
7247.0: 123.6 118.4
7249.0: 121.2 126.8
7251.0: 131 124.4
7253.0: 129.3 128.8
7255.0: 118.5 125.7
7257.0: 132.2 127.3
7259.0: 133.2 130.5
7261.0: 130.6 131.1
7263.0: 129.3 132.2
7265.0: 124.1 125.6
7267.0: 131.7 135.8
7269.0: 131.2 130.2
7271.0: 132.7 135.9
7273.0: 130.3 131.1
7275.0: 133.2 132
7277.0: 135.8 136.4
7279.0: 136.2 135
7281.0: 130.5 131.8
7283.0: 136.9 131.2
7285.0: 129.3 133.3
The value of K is 0.09 mag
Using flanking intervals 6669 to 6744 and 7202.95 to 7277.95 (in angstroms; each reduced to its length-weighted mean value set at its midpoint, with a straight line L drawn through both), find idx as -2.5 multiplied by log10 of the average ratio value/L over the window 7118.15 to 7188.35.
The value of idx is 0.07 mag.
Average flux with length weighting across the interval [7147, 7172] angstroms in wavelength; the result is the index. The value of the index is 114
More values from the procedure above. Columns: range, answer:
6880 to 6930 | 107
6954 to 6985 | 121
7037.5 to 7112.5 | 125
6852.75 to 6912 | 103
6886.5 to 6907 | 105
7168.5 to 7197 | 120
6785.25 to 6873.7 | 105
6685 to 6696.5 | 115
